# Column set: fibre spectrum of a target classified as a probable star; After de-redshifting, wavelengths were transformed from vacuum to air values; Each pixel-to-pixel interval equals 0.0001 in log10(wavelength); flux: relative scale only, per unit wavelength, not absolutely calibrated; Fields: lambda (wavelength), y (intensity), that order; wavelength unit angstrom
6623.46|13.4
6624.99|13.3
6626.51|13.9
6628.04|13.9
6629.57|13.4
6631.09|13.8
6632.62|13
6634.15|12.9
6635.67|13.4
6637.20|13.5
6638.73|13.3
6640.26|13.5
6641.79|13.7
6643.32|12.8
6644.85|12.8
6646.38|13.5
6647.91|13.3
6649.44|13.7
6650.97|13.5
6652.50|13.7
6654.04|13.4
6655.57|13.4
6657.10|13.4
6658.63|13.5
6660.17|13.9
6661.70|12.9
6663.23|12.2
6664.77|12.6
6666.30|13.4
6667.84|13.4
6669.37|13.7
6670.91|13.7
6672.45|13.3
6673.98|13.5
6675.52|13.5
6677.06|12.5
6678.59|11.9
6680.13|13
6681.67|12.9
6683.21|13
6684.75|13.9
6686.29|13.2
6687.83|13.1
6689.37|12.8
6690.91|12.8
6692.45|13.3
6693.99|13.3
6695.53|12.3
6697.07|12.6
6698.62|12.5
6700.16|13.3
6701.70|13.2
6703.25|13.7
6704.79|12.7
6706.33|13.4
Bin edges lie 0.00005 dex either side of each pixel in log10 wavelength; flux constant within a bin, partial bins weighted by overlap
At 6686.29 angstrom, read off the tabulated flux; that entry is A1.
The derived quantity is 13.2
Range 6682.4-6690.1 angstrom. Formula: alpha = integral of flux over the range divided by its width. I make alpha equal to 13.2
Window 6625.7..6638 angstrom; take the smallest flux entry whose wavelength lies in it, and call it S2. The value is 12.9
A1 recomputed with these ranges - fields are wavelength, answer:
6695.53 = 12.3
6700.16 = 13.3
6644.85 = 12.8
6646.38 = 13.5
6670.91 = 13.7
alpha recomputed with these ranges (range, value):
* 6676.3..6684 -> 12.7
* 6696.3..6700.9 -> 12.8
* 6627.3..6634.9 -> 13.4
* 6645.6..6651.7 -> 13.5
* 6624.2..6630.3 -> 13.6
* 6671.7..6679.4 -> 12.9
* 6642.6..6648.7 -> 13.1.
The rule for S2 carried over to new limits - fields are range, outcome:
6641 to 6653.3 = 12.8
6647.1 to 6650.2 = 13.3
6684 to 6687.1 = 13.2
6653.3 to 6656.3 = 13.4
